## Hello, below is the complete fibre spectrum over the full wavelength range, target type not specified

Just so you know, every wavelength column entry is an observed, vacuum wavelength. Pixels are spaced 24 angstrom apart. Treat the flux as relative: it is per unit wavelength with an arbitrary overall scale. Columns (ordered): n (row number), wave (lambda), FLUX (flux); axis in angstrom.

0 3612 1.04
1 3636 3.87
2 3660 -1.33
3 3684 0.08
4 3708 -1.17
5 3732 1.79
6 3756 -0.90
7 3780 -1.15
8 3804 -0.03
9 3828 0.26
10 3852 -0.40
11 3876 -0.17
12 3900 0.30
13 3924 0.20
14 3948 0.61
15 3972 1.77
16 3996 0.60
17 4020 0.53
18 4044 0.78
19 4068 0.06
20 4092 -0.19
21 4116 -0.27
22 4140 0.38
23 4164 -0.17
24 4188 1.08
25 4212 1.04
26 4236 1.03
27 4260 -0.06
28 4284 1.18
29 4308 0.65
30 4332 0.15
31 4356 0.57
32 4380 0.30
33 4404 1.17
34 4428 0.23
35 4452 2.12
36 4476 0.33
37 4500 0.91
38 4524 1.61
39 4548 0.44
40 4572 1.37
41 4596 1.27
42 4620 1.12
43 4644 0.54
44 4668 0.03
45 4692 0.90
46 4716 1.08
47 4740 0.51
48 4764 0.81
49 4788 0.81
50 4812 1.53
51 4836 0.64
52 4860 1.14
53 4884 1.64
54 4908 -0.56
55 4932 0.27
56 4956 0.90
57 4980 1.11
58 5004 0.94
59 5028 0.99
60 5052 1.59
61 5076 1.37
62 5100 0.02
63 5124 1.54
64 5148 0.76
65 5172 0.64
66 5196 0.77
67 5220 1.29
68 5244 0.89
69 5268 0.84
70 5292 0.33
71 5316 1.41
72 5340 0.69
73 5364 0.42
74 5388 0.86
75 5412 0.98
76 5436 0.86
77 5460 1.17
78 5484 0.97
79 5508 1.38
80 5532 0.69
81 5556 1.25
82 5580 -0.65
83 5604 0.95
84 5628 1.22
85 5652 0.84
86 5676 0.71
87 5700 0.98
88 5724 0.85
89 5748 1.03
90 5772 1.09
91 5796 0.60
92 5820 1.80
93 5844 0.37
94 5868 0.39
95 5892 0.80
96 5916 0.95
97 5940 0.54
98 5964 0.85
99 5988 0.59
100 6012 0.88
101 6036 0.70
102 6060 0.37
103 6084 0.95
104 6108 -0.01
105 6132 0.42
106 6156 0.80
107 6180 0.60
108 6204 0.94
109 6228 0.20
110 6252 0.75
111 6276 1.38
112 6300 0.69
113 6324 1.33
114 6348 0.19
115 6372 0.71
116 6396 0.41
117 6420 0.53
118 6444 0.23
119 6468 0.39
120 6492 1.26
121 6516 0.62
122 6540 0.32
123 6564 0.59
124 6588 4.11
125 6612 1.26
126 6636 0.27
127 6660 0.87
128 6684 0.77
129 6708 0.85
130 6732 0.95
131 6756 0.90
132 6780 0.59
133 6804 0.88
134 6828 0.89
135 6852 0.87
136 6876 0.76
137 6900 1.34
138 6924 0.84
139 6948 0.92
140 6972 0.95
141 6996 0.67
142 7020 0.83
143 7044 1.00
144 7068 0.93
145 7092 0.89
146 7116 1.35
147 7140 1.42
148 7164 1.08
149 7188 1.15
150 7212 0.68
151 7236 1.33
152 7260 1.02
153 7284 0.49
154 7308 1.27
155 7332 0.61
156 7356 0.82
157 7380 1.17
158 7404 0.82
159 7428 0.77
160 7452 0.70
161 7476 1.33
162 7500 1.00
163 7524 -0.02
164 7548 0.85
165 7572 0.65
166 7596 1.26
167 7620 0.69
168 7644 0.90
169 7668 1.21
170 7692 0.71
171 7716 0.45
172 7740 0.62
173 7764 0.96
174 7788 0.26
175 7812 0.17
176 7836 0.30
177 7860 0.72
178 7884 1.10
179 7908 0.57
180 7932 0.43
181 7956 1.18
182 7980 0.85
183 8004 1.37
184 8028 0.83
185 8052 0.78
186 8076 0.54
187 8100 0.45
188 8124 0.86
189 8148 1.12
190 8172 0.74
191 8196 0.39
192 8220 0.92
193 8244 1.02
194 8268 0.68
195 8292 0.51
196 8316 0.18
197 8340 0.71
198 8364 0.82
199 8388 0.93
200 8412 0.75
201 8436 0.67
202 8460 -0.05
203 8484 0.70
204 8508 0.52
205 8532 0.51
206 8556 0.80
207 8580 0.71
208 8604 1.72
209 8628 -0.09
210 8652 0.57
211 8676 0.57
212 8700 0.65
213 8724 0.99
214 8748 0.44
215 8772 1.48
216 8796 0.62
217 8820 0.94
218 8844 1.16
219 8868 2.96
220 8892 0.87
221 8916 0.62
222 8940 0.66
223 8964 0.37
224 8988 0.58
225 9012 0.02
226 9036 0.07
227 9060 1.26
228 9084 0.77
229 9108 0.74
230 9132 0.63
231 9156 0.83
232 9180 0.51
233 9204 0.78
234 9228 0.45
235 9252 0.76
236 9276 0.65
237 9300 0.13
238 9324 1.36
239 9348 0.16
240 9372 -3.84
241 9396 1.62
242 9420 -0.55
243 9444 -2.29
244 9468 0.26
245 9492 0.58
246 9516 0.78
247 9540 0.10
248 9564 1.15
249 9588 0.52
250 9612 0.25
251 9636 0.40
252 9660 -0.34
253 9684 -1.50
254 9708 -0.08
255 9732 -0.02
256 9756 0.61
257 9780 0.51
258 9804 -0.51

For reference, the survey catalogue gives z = 0.77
